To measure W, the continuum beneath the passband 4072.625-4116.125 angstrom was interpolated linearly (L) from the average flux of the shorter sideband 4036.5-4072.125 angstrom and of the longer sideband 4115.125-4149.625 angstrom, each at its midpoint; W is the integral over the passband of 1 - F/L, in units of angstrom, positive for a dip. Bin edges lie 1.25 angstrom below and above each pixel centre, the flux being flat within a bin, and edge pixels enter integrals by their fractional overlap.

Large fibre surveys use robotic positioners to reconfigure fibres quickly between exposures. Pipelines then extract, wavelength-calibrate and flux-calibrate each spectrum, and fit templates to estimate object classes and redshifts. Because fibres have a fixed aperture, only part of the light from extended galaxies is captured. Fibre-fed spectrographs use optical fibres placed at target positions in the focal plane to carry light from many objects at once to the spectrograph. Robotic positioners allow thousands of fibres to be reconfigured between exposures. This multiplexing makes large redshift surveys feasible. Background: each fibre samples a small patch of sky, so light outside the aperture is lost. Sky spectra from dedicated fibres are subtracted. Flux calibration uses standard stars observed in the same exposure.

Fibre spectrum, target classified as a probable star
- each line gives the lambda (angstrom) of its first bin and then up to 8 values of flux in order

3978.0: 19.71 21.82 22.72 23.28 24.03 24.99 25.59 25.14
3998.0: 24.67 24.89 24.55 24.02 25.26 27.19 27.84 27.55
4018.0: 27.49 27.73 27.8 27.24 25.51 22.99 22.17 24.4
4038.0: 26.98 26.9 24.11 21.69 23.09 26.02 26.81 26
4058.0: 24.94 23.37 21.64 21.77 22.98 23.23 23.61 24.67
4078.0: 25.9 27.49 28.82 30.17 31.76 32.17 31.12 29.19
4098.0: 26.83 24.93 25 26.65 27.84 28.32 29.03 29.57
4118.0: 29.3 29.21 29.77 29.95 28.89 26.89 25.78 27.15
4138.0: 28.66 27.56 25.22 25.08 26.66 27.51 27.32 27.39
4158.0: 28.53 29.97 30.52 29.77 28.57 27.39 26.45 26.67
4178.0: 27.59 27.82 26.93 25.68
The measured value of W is -3.3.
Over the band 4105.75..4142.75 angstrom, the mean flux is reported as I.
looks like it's 28.3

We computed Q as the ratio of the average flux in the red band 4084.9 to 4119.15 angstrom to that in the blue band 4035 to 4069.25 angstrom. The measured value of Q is 1.2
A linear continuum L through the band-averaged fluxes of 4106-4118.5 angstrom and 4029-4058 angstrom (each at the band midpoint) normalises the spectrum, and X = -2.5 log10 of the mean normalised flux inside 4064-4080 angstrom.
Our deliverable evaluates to 0.11 mag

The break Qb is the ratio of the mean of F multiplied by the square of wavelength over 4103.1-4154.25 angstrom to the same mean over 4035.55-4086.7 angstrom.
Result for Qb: 1.15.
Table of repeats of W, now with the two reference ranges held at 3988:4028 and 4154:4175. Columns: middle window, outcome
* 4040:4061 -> 1.5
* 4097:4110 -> 0.6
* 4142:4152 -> 0.7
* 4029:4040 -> 0.9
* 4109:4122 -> -0.6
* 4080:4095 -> -1.7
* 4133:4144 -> 0.4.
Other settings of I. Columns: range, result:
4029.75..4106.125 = 25.7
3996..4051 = 25.4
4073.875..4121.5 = 28.3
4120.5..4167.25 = 28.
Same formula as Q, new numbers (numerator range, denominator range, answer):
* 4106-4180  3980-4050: 1.12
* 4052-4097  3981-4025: 1.03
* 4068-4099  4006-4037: 1.06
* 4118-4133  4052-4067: 1.19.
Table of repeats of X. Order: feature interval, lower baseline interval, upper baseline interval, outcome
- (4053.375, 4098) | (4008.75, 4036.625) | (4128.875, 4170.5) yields 0.02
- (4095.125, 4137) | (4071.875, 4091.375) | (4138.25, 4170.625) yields 0.00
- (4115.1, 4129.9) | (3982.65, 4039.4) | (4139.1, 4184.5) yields -0.09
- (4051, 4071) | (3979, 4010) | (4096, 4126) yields 0.11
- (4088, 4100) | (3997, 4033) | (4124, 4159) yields -0.11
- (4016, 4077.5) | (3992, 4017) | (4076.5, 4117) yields 0.09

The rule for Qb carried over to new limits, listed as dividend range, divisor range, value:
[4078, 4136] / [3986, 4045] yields 1.17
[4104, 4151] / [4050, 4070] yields 1.19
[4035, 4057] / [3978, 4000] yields 1.09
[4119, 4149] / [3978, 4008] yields 1.23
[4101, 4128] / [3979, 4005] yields 1.25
